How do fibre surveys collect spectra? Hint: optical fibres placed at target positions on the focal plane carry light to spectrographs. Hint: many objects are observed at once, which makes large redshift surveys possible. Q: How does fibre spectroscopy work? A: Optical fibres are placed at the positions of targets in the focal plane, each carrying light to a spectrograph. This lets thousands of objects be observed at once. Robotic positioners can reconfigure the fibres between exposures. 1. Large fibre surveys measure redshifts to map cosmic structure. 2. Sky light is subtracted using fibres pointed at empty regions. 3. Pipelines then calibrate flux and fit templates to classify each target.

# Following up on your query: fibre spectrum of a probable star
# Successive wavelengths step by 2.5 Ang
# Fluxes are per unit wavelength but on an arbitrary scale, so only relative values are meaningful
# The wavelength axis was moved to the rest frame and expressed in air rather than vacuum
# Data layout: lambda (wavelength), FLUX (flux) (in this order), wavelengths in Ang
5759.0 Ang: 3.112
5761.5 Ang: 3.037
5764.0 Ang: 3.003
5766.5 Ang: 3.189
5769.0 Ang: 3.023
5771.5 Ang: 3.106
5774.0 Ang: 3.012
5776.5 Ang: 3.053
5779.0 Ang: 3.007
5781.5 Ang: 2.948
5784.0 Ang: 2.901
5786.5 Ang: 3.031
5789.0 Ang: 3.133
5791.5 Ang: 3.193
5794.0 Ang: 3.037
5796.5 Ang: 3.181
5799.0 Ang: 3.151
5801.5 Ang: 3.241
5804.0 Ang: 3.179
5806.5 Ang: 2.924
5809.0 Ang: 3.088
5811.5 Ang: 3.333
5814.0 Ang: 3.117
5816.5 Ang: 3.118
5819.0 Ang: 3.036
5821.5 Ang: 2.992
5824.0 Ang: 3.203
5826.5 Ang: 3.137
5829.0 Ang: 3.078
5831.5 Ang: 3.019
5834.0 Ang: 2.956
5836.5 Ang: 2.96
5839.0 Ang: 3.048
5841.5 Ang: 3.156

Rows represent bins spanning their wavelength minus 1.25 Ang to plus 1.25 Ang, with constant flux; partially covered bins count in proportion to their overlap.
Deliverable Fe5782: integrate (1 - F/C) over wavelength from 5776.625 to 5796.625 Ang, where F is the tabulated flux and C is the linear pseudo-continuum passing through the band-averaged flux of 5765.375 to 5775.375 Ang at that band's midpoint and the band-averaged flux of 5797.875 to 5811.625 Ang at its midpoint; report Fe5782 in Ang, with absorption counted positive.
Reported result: 0.4 Ang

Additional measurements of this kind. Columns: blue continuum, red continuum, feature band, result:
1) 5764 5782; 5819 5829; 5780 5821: -0.30 Ang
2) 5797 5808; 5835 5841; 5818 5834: -0.06 Ang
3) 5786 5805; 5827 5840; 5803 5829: -0.28 Ang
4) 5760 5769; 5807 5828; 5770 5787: 0.42 Ang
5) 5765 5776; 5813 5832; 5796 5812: -0.32 Ang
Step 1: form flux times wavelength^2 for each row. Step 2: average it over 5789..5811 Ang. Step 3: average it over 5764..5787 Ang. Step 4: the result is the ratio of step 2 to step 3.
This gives 1.04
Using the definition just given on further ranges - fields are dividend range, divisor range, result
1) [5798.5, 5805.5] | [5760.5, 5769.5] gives 1.05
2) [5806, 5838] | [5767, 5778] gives 1.02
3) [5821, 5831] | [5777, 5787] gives 1.06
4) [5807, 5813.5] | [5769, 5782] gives 1.06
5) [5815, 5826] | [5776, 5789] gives 1.04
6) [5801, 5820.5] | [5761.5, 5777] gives 1.03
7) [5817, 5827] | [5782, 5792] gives 1.03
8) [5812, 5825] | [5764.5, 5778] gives 1.03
